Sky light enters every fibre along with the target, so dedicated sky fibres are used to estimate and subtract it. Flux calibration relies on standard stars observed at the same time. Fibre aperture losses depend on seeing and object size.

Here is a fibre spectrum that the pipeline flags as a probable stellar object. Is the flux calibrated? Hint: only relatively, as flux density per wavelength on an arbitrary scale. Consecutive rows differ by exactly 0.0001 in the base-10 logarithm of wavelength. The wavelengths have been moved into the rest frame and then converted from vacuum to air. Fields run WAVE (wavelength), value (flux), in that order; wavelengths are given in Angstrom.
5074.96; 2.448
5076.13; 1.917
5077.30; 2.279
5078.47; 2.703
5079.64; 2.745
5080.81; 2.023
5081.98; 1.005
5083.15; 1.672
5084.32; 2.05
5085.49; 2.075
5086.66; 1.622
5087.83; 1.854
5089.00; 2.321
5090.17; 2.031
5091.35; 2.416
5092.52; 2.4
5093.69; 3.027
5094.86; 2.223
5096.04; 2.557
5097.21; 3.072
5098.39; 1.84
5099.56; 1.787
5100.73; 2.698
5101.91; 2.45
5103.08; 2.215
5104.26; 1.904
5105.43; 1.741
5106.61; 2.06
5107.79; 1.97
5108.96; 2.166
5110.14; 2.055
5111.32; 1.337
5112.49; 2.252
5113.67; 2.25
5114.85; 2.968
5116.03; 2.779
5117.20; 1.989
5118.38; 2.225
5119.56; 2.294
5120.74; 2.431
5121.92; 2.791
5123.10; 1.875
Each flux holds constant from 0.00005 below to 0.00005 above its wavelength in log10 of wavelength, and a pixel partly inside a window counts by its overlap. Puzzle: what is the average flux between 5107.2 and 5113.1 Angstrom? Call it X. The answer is 1.96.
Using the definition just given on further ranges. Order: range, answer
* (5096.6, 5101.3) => 2.35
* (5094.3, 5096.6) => 2.38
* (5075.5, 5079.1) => 2.3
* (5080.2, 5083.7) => 1.57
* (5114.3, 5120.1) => 2.45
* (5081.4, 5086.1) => 1.7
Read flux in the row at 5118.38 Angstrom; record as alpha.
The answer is 2.225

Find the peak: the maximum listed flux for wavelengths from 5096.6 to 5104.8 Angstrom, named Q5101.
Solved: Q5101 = 3.072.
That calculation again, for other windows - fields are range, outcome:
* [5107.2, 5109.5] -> 2.166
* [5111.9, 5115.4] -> 2.968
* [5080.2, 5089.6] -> 2.321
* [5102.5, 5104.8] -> 2.215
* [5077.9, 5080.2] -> 2.745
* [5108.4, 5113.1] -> 2.252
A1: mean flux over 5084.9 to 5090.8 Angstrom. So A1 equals 1.98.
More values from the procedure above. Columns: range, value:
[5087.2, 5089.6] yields 2.08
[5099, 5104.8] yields 2.21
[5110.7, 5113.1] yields 1.8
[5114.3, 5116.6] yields 2.87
